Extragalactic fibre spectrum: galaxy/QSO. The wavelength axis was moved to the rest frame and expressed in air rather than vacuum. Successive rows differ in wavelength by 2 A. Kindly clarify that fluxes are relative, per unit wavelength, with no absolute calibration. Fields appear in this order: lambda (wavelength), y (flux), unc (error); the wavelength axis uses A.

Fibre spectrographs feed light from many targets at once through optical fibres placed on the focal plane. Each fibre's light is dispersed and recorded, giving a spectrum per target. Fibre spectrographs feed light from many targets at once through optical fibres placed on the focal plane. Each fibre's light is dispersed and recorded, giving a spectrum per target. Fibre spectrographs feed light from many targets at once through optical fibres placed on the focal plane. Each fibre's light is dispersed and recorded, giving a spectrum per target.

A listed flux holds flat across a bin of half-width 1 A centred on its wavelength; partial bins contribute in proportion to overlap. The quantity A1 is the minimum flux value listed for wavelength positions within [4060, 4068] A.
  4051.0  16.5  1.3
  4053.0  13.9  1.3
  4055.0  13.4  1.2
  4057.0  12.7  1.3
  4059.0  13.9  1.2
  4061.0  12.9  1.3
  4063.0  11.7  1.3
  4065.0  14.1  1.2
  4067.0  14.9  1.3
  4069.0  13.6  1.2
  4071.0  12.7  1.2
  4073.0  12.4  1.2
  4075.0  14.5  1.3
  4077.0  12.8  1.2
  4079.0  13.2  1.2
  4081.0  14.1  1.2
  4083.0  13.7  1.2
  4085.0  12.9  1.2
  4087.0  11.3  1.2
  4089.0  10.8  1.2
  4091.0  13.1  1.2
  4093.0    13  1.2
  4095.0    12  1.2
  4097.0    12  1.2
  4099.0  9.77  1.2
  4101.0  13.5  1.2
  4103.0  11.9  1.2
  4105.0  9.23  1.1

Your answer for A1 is 11.7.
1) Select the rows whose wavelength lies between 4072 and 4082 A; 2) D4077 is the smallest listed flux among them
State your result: 12.4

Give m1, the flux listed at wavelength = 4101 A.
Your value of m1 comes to 13.5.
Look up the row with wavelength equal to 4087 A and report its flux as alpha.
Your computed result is 11.3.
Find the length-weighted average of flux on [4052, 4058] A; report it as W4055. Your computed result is 13.3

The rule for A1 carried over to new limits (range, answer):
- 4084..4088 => 11.3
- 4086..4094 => 10.8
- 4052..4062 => 12.7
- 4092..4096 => 12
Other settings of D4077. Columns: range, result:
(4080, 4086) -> 12.9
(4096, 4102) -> 9.77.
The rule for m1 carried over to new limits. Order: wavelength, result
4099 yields 9.77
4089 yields 10.8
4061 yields 12.9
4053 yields 13.9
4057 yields 12.7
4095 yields 12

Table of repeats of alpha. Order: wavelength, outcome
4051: 16.5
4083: 13.7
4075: 14.5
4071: 12.7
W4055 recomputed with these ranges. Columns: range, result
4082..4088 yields 12.6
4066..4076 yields 13.6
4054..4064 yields 12.9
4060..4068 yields 13.4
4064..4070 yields 14.2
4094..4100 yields 11.3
